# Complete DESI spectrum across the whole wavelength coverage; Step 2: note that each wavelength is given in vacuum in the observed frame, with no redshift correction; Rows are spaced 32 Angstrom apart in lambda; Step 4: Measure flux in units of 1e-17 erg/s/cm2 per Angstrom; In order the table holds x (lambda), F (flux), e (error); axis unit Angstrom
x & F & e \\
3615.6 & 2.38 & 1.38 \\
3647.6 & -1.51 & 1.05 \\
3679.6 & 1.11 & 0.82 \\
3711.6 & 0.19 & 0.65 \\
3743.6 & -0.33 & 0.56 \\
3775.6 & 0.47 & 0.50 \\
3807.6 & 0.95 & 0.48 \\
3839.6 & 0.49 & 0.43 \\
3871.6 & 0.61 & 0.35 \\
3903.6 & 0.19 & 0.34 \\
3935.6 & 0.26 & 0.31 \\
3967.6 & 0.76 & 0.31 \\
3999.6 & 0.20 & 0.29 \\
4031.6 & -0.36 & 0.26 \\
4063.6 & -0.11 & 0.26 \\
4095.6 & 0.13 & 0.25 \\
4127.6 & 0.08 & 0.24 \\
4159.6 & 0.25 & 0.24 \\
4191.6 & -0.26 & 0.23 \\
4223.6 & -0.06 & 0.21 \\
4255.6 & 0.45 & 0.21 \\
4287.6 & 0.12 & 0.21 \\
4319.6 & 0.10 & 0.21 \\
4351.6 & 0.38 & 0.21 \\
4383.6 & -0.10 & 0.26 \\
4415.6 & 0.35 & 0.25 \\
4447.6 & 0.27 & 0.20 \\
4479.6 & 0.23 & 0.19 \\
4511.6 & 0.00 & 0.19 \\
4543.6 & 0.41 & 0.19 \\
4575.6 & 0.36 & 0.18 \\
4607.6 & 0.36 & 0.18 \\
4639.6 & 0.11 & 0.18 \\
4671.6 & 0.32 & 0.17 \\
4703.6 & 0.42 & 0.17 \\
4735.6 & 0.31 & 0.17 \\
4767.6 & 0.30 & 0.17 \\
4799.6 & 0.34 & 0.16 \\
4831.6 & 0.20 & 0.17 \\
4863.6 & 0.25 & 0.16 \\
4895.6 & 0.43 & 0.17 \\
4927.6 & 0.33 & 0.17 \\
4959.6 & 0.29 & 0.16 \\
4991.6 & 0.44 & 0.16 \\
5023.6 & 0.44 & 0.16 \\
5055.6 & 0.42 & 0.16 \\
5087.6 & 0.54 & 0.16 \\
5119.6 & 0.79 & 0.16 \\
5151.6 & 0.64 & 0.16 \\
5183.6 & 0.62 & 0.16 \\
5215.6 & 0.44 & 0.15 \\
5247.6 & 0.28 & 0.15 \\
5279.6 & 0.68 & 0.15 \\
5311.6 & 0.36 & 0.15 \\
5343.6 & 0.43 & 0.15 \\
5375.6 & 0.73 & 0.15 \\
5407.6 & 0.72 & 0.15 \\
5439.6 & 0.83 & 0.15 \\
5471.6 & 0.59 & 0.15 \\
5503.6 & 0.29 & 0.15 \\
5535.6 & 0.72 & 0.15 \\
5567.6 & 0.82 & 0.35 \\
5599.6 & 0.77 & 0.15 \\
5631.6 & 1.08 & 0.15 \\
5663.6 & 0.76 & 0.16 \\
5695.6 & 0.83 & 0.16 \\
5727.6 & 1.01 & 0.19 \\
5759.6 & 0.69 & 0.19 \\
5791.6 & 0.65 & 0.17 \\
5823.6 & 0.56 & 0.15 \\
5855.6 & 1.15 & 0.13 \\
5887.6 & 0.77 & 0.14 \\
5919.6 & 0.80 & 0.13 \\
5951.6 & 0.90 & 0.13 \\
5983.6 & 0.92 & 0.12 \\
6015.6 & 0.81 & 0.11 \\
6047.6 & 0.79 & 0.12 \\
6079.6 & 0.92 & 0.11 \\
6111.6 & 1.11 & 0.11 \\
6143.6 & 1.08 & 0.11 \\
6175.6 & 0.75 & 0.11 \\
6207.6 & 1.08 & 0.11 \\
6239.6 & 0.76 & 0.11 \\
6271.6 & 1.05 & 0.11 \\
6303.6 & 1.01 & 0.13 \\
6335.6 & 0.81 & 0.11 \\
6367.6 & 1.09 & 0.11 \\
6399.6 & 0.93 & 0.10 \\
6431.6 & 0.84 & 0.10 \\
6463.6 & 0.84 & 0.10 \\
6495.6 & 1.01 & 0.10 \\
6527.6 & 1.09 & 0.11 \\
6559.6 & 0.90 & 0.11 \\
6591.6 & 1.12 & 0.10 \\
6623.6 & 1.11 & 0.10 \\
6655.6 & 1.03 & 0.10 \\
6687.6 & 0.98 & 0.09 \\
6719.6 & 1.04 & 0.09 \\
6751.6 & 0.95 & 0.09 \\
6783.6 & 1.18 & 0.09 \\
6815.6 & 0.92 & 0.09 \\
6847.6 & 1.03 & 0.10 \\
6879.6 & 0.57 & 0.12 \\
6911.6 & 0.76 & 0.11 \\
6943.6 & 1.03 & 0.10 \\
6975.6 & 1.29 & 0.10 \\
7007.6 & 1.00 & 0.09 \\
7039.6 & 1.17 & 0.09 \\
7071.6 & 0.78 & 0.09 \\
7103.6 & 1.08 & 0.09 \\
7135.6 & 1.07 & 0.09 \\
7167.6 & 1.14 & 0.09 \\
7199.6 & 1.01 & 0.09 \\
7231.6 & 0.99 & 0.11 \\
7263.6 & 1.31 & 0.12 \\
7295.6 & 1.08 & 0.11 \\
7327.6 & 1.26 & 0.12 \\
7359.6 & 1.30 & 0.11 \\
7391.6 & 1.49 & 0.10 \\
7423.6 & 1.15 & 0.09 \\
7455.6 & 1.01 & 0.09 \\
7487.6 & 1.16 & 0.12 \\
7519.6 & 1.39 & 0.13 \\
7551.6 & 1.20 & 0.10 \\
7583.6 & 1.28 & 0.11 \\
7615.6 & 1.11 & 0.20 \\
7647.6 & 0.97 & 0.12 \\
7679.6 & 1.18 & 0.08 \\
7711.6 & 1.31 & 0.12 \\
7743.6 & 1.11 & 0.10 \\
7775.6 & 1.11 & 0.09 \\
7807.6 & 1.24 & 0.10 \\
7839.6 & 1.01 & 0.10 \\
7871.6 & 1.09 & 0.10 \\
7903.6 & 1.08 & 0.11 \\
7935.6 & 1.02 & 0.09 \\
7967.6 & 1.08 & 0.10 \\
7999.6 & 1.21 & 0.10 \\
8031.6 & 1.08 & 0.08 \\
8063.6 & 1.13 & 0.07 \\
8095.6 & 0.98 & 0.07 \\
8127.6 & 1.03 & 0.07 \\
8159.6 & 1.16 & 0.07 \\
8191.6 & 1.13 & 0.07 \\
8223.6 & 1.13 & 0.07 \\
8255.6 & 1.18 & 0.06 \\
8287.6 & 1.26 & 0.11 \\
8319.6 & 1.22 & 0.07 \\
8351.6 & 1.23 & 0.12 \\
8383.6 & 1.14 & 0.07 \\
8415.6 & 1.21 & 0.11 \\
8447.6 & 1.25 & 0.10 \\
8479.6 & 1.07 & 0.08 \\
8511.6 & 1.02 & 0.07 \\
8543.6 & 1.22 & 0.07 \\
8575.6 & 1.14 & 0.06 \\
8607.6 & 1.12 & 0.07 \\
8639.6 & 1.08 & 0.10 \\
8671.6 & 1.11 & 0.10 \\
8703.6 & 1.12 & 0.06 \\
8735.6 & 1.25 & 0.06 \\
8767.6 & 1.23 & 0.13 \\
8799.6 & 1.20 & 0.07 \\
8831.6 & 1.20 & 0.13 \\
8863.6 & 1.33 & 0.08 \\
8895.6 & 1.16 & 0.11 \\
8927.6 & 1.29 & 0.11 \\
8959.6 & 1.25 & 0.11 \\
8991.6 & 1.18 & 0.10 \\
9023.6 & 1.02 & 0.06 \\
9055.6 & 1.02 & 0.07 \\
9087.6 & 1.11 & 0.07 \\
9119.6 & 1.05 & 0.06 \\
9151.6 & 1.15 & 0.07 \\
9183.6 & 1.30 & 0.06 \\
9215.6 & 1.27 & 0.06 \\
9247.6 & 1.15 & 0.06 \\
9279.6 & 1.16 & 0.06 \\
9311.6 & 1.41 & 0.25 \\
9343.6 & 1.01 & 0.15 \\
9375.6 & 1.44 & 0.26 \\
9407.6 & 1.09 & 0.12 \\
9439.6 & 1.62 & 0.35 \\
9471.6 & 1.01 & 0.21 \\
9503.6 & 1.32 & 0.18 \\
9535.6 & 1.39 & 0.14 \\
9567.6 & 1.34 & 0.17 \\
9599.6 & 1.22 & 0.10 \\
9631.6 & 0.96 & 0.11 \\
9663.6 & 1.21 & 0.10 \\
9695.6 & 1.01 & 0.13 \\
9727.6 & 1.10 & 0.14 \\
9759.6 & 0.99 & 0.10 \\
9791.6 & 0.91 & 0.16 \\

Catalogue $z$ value 0.267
